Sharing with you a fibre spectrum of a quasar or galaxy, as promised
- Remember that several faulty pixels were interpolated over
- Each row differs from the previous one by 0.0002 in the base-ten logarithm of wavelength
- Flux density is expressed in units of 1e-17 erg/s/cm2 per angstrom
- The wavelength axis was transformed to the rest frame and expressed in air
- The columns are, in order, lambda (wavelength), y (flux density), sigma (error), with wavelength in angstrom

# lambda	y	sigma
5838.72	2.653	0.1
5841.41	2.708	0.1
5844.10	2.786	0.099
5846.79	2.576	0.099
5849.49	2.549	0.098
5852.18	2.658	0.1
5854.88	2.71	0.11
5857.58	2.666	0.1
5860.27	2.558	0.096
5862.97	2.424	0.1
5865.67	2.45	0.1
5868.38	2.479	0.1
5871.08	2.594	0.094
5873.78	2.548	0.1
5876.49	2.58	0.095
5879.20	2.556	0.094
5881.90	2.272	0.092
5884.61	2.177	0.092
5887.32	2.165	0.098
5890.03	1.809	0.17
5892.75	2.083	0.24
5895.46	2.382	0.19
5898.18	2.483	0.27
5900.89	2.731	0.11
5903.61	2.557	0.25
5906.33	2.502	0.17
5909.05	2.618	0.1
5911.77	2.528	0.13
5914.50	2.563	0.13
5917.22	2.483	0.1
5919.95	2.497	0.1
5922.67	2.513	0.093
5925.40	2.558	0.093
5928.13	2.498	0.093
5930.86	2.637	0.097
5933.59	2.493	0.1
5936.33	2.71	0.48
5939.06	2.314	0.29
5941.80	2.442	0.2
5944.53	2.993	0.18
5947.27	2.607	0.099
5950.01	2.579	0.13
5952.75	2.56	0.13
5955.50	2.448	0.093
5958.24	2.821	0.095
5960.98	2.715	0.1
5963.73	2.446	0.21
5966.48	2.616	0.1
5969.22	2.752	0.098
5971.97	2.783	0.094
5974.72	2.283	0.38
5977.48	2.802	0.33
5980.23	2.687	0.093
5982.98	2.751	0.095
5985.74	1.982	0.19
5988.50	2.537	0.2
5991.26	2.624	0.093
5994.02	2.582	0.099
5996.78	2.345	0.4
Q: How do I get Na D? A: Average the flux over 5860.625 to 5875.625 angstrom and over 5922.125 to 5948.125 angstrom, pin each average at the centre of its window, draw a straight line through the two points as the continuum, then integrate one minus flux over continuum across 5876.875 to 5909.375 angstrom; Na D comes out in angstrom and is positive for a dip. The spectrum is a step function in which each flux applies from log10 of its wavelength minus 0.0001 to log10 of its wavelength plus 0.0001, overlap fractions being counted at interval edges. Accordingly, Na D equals 2.2 angstrom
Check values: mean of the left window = 2.5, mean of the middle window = 2.36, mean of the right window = 2.58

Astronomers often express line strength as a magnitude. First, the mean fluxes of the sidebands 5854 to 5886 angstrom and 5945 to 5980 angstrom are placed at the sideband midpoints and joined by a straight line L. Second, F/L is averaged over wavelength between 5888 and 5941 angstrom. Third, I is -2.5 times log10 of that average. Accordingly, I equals 0.04 mag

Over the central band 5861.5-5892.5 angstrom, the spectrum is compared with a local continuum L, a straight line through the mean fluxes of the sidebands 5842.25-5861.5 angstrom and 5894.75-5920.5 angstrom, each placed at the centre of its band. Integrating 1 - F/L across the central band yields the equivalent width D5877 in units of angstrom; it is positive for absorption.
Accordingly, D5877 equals 2.86 angstrom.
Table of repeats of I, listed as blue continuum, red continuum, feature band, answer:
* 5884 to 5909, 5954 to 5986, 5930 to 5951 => -0.04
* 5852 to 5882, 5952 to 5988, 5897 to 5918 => 0.00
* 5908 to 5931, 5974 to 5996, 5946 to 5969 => -0.03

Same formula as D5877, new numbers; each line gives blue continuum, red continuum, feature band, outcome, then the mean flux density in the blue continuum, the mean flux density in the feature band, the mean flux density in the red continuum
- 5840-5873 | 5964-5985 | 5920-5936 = 0.44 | 2.6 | 2.55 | 2.64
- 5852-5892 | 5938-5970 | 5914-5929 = 0.12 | 2.43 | 2.52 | 2.61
